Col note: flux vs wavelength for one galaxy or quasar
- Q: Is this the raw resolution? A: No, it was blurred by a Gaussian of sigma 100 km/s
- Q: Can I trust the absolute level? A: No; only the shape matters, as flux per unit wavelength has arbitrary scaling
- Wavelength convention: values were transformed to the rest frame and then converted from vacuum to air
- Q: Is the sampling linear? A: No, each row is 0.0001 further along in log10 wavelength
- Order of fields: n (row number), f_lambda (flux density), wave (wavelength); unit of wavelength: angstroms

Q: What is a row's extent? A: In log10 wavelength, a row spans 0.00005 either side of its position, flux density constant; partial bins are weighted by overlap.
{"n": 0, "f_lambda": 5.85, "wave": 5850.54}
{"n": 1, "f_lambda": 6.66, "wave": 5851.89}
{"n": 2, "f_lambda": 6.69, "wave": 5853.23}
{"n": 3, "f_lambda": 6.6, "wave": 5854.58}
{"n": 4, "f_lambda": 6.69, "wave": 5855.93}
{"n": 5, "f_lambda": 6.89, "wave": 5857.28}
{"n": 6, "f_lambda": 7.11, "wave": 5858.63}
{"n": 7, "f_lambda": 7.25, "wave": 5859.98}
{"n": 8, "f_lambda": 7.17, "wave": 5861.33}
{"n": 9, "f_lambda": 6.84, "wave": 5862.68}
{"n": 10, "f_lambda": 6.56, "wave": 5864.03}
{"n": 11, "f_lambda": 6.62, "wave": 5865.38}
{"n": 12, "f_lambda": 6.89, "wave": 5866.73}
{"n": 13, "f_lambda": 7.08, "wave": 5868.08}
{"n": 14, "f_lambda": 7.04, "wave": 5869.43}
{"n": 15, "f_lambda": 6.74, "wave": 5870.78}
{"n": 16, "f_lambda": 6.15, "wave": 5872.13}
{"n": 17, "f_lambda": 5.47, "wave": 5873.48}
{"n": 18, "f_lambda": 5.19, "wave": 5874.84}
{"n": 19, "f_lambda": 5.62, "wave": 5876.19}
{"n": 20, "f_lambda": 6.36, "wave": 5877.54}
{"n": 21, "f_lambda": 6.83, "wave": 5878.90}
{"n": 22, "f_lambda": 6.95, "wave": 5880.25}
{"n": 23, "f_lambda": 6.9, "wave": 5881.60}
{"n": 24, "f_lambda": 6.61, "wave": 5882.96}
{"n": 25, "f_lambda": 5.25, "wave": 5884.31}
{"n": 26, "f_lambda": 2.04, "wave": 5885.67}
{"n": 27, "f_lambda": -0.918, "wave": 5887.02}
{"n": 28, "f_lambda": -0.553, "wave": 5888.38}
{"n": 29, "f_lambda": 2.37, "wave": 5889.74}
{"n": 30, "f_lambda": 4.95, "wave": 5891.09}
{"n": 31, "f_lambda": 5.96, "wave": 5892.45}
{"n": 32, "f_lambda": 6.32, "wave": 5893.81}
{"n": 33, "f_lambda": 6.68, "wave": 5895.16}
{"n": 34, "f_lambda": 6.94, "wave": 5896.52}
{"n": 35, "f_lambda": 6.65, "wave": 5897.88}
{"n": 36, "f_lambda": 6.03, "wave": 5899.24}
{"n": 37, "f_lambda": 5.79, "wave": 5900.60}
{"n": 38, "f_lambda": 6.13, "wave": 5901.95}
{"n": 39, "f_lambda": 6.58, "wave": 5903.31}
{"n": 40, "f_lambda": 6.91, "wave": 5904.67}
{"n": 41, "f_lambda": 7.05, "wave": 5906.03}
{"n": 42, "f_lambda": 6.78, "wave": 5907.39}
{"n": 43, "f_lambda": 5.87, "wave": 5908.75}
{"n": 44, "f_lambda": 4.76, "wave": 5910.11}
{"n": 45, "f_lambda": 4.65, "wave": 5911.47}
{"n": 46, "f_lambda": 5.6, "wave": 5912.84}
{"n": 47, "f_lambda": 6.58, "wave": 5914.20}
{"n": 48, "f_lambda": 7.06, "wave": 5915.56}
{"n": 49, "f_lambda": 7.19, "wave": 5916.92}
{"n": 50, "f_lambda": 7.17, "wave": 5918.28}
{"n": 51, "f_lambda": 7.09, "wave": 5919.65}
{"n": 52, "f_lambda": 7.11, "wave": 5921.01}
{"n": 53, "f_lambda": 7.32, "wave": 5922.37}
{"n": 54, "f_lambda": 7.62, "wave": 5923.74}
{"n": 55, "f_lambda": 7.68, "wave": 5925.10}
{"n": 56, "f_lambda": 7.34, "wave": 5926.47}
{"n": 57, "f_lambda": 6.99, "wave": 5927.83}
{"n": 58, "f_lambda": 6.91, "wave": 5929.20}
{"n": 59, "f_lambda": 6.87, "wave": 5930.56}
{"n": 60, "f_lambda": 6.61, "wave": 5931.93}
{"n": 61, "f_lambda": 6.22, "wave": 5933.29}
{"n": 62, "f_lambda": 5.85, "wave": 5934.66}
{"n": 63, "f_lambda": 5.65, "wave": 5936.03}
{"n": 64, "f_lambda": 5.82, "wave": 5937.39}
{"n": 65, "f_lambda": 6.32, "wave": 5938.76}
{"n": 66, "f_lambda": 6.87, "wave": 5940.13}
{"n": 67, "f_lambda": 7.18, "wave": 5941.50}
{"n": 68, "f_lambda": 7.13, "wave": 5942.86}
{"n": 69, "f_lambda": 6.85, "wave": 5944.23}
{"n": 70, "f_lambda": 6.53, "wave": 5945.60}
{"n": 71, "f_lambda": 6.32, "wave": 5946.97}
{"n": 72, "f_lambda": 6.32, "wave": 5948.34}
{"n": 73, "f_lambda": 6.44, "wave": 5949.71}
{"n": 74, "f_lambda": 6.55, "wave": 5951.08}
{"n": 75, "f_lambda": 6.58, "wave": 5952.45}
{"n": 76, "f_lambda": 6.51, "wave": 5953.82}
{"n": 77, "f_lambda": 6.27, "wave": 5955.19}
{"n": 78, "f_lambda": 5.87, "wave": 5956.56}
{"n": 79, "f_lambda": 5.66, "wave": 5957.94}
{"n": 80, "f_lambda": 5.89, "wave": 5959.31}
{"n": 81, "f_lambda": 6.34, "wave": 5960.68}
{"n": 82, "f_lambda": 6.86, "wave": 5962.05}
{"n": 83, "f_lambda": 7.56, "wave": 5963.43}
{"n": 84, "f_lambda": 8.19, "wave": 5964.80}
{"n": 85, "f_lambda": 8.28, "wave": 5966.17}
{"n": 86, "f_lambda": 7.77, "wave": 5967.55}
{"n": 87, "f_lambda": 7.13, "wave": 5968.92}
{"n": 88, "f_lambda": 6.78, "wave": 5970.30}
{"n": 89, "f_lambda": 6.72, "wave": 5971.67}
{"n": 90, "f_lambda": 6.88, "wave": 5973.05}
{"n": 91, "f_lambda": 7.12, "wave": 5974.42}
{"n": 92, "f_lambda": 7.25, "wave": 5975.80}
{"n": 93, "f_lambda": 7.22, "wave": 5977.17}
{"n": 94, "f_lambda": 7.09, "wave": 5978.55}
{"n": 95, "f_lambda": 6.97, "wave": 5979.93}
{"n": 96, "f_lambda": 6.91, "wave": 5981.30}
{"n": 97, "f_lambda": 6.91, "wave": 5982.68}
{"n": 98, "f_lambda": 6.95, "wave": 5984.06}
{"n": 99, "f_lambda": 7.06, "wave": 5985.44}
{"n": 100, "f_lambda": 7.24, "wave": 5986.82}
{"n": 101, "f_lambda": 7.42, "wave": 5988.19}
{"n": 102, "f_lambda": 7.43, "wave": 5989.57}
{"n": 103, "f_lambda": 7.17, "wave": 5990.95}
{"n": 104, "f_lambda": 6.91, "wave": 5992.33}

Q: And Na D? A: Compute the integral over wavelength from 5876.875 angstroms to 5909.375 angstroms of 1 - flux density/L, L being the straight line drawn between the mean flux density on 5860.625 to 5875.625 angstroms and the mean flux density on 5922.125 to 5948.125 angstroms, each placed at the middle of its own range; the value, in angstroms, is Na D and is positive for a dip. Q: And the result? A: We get 5.7 angstroms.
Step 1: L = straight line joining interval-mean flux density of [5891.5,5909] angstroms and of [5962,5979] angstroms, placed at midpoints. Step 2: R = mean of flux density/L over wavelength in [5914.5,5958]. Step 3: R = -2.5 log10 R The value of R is 0.03 mag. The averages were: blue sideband 6.43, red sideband 7.31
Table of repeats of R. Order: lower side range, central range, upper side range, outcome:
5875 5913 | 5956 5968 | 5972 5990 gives -0.03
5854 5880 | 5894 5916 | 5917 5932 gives 0.12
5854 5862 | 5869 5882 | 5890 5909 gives 0.06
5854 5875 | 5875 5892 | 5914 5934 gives 0.47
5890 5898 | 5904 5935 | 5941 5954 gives -0.06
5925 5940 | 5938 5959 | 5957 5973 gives 0.05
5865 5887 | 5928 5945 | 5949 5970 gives 0.00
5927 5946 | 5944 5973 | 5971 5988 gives 0.01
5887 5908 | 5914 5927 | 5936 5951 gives -0.21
